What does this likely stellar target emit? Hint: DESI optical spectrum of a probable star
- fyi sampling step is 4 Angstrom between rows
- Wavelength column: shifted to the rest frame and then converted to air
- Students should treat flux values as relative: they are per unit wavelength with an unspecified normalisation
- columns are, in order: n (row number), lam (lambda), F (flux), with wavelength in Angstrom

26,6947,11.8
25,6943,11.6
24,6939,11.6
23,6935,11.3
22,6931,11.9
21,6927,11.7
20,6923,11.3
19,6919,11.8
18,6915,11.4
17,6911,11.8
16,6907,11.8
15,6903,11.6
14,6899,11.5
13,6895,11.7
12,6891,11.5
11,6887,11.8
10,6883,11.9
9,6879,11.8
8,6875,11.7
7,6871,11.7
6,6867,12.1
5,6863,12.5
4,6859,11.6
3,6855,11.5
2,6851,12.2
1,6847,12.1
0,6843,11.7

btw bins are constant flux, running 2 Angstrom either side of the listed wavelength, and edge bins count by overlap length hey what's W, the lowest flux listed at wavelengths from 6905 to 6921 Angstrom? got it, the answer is 11.4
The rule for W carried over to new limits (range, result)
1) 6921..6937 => 11.3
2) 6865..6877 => 11.7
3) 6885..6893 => 11.5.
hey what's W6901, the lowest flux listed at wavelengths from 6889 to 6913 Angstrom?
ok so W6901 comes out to 11.5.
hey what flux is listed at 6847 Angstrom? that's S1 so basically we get 12.1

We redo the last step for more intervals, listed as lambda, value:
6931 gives 11.9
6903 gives 11.6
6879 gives 11.8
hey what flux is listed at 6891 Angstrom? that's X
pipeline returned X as 11.5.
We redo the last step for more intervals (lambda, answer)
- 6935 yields 11.3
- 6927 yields 11.7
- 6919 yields 11.8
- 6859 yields 11.6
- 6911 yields 11.8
